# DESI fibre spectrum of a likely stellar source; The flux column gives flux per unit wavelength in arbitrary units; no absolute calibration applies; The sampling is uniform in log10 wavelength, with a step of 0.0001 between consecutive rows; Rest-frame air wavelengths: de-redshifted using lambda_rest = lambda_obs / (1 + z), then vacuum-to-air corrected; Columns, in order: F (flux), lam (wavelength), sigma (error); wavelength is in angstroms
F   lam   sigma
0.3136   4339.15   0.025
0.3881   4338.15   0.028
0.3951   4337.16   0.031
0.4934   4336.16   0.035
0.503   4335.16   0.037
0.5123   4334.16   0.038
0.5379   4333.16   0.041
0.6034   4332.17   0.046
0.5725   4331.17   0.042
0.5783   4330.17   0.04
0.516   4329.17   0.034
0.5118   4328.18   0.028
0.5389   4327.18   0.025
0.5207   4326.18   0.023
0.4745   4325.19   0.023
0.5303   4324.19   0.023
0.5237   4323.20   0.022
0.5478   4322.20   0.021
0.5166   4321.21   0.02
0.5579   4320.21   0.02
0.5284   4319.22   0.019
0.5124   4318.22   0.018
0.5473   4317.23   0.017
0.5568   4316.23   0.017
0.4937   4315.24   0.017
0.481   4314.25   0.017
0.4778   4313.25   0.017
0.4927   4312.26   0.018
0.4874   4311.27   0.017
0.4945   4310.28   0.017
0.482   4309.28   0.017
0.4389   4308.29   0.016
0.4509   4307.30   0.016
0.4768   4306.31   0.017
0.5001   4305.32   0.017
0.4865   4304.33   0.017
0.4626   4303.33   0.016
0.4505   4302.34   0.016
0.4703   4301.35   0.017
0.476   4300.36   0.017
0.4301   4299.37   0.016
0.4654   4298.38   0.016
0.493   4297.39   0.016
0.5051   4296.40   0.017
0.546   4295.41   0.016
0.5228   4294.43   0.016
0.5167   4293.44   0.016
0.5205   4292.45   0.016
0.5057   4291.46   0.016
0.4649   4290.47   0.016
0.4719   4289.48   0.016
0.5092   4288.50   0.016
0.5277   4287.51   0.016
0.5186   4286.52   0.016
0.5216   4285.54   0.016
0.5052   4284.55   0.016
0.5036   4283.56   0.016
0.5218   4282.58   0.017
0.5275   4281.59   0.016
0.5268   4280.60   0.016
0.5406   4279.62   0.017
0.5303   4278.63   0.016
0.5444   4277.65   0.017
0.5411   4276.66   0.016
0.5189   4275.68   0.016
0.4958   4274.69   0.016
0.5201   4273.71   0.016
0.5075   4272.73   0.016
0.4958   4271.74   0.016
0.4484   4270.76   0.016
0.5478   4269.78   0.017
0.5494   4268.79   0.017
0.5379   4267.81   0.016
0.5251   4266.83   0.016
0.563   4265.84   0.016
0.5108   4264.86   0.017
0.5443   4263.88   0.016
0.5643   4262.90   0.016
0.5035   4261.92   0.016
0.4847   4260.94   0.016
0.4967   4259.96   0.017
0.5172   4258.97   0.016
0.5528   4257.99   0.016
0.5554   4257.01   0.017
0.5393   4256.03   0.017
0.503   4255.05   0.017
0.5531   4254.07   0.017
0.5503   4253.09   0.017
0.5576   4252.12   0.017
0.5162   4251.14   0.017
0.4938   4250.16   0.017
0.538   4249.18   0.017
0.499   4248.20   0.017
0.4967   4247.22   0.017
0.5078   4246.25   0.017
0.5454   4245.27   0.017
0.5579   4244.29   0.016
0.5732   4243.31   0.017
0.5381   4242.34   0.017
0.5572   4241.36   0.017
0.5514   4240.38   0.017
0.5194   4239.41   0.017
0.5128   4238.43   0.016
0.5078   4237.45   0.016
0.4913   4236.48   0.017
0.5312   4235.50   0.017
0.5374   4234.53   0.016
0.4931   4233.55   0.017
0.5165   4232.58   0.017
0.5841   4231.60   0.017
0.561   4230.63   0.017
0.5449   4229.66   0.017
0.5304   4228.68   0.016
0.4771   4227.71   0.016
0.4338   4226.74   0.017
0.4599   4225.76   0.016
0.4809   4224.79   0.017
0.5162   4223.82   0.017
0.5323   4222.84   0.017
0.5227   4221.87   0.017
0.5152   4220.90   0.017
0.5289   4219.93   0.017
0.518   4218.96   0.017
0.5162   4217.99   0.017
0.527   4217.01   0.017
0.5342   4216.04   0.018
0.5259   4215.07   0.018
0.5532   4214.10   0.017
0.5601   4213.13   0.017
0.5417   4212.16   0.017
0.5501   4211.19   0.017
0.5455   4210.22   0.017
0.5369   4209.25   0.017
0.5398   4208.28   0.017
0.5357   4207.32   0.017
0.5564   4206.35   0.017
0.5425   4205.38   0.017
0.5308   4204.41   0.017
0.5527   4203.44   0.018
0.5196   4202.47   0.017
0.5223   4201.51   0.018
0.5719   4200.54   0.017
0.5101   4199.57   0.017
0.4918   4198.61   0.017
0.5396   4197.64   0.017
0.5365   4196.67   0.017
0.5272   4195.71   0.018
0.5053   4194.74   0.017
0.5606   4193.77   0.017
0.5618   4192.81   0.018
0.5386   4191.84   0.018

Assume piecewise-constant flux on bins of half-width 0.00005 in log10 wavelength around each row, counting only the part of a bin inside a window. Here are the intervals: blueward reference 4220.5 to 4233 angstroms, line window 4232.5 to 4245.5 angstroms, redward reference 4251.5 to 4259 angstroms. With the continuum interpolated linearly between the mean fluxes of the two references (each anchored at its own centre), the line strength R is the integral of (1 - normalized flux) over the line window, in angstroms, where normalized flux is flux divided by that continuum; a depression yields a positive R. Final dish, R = -0.1 angstroms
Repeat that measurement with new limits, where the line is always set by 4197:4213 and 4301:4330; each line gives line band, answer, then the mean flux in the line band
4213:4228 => 0.6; 0.512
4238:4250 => -0.2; 0.532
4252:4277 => -0.4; 0.526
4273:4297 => -0.2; 0.517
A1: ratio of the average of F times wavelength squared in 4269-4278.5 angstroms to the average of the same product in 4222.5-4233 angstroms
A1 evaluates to 1.03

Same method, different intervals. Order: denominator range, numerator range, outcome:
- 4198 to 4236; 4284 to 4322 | 0.98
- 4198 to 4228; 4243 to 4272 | 1.03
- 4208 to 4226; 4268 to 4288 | 1.01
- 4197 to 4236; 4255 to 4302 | 1.00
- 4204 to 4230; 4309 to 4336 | 1.05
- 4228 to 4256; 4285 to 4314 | 0.95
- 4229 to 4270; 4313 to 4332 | 1.03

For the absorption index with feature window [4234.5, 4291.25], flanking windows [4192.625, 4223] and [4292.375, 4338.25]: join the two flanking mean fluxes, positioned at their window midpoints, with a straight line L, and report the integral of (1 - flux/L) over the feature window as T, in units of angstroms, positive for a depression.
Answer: -0.56 angstroms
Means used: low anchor 0.535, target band 0.523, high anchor 0.503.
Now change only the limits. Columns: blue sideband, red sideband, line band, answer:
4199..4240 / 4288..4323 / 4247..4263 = -0.34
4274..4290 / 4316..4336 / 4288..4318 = 2.08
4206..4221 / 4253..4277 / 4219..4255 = 0.57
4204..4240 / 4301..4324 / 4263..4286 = -0.65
